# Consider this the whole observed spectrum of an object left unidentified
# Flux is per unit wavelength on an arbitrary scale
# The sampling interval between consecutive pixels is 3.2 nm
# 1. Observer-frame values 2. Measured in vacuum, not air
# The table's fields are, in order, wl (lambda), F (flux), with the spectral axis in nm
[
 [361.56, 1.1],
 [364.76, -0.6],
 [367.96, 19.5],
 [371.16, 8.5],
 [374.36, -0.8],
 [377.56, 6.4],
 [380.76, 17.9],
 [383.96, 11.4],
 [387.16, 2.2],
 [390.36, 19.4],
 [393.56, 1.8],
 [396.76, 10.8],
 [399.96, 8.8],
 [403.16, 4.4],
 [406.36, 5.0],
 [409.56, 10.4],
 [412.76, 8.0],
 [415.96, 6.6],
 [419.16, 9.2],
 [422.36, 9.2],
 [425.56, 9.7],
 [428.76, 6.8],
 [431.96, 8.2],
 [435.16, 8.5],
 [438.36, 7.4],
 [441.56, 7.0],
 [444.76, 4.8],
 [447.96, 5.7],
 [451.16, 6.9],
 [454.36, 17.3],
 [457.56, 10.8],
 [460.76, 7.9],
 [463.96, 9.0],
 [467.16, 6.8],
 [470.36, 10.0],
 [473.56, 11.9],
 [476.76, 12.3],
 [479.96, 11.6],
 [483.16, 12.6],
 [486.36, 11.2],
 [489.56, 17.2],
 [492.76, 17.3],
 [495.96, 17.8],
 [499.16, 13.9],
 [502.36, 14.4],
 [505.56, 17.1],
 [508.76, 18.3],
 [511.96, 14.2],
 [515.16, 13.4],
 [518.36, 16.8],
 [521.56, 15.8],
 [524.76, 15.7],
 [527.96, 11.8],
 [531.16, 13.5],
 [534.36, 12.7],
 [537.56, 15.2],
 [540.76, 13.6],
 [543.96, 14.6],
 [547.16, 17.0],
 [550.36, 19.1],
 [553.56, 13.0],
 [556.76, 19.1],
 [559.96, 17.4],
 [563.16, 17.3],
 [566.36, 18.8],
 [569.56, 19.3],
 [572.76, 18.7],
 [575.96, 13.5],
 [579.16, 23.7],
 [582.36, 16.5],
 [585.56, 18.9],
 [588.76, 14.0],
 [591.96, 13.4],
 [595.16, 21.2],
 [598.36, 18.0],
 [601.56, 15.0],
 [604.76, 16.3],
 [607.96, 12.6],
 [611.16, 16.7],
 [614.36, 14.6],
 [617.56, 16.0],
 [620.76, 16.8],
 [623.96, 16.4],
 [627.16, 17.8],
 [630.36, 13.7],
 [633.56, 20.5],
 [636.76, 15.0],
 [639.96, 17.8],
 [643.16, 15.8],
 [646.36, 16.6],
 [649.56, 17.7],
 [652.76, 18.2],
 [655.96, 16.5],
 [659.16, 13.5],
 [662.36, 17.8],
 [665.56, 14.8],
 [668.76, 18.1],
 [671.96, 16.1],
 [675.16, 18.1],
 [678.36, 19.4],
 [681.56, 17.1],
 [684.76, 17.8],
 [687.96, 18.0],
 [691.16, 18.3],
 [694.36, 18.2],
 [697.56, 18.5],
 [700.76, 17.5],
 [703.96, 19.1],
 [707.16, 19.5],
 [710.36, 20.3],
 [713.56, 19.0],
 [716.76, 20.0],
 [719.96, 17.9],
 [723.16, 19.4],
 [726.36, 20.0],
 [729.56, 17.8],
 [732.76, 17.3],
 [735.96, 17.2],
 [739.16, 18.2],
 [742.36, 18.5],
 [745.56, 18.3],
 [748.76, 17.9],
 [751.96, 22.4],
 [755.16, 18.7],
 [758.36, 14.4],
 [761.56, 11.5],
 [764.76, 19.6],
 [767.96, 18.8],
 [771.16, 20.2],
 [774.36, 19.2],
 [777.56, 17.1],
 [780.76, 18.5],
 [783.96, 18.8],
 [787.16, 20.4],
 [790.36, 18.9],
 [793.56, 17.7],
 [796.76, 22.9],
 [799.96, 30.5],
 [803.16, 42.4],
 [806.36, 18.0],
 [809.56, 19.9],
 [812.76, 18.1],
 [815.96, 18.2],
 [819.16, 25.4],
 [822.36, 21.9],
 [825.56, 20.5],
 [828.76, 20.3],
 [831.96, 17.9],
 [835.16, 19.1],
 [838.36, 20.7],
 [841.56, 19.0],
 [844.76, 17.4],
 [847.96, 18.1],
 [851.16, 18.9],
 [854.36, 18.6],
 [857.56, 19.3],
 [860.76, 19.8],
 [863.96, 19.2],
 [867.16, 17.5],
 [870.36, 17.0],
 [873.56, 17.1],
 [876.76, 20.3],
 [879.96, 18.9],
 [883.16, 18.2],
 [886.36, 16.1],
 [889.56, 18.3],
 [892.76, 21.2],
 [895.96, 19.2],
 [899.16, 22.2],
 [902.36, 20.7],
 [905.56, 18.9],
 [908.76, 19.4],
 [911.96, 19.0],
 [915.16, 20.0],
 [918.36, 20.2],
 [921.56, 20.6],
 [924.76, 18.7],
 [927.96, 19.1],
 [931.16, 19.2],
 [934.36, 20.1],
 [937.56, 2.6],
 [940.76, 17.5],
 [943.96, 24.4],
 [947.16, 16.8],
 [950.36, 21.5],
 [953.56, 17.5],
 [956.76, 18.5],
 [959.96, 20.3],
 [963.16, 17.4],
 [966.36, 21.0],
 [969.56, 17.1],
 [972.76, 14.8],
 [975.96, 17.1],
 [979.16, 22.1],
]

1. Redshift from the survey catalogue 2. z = 0.22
